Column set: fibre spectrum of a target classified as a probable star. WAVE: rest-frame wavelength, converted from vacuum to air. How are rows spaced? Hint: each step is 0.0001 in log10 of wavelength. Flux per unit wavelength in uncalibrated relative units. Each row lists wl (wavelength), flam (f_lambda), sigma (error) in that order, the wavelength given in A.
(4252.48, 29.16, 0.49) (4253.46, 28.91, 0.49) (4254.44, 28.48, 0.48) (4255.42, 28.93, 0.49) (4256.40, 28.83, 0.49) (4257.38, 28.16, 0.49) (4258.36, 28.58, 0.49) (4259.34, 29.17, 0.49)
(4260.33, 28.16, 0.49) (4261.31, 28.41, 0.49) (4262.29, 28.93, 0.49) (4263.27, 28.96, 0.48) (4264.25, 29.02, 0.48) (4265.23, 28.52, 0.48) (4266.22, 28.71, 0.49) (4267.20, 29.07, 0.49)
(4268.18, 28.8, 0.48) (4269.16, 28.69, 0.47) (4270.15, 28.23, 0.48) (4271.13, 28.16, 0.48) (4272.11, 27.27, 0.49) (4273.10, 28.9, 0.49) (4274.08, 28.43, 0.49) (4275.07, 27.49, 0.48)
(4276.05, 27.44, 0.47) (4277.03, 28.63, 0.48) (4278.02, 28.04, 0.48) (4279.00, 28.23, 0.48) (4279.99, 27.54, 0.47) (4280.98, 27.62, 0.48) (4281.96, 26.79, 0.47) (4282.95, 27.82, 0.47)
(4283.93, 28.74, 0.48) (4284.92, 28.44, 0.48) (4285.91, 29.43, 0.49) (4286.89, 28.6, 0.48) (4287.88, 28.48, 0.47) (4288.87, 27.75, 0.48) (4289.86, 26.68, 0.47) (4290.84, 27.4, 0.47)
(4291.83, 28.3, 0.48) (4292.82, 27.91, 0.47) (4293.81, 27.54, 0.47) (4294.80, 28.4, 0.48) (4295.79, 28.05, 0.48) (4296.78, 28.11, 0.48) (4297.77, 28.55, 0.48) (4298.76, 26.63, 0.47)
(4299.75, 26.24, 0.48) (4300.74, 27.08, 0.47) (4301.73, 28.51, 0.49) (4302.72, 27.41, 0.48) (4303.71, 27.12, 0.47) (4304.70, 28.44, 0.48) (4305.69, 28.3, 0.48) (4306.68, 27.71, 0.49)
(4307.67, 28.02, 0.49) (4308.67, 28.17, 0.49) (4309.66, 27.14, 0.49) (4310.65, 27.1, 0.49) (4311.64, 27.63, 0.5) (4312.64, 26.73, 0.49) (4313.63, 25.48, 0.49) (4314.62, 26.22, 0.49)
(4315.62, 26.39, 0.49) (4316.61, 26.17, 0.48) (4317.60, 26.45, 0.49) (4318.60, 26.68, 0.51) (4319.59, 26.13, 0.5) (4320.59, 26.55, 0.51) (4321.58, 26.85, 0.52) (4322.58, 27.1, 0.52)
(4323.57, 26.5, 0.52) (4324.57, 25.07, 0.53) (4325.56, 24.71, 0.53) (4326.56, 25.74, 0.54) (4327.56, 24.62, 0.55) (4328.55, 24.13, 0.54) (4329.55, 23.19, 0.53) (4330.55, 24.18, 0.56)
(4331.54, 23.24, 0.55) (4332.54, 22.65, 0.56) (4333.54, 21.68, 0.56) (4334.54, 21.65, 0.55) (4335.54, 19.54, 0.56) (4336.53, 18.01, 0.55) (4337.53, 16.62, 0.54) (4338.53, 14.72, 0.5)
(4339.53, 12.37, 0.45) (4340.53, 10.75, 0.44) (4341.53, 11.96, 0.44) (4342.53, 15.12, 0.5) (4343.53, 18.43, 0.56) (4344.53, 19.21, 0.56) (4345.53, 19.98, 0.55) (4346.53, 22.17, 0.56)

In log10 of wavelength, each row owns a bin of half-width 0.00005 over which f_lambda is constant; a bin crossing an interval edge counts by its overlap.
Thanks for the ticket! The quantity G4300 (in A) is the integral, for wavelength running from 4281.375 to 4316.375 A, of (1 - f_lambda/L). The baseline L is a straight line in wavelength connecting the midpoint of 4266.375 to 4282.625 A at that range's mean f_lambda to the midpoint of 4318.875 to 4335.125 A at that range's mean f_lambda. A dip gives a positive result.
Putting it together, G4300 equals -1.5 A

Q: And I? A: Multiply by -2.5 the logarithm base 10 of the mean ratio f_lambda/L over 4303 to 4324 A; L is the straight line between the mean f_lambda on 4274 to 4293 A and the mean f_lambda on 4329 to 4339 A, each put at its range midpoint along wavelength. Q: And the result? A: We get -0.148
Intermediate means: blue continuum 28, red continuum 20.6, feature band 27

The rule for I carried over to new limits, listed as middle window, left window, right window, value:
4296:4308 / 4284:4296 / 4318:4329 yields -0.02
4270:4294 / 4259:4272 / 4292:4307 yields 0.01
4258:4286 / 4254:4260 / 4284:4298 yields 0.00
